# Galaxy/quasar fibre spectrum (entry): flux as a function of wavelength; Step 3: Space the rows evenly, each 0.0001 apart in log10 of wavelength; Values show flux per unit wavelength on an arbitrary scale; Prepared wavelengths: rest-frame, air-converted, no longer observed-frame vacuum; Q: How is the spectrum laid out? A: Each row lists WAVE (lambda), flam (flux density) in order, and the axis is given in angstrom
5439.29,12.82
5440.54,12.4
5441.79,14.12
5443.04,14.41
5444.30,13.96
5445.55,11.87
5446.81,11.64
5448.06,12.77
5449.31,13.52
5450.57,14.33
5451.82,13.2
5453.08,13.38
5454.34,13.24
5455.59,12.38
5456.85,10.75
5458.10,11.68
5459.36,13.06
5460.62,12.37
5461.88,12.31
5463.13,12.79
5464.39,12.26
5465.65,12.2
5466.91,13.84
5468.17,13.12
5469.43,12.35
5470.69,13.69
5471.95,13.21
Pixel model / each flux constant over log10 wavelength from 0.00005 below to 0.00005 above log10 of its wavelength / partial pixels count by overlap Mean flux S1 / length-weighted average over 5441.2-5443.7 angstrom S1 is 14.2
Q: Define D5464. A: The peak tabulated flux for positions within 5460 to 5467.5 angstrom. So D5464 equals 13.84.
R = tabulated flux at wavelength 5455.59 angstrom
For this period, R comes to 12.38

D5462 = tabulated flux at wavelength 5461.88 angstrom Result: 12.31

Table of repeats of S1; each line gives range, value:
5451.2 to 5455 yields 13.3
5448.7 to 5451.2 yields 13.9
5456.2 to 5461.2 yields 12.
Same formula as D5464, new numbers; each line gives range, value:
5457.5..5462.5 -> 13.06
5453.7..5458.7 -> 13.24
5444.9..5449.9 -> 13.52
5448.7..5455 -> 14.33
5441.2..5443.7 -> 14.41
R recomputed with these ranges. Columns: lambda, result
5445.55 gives 11.87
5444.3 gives 13.96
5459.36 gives 13.06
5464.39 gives 12.26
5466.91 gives 13.84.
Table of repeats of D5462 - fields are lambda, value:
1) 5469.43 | 12.35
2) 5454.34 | 13.24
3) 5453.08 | 13.38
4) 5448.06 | 12.77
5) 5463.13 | 12.79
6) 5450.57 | 14.33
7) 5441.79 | 14.12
